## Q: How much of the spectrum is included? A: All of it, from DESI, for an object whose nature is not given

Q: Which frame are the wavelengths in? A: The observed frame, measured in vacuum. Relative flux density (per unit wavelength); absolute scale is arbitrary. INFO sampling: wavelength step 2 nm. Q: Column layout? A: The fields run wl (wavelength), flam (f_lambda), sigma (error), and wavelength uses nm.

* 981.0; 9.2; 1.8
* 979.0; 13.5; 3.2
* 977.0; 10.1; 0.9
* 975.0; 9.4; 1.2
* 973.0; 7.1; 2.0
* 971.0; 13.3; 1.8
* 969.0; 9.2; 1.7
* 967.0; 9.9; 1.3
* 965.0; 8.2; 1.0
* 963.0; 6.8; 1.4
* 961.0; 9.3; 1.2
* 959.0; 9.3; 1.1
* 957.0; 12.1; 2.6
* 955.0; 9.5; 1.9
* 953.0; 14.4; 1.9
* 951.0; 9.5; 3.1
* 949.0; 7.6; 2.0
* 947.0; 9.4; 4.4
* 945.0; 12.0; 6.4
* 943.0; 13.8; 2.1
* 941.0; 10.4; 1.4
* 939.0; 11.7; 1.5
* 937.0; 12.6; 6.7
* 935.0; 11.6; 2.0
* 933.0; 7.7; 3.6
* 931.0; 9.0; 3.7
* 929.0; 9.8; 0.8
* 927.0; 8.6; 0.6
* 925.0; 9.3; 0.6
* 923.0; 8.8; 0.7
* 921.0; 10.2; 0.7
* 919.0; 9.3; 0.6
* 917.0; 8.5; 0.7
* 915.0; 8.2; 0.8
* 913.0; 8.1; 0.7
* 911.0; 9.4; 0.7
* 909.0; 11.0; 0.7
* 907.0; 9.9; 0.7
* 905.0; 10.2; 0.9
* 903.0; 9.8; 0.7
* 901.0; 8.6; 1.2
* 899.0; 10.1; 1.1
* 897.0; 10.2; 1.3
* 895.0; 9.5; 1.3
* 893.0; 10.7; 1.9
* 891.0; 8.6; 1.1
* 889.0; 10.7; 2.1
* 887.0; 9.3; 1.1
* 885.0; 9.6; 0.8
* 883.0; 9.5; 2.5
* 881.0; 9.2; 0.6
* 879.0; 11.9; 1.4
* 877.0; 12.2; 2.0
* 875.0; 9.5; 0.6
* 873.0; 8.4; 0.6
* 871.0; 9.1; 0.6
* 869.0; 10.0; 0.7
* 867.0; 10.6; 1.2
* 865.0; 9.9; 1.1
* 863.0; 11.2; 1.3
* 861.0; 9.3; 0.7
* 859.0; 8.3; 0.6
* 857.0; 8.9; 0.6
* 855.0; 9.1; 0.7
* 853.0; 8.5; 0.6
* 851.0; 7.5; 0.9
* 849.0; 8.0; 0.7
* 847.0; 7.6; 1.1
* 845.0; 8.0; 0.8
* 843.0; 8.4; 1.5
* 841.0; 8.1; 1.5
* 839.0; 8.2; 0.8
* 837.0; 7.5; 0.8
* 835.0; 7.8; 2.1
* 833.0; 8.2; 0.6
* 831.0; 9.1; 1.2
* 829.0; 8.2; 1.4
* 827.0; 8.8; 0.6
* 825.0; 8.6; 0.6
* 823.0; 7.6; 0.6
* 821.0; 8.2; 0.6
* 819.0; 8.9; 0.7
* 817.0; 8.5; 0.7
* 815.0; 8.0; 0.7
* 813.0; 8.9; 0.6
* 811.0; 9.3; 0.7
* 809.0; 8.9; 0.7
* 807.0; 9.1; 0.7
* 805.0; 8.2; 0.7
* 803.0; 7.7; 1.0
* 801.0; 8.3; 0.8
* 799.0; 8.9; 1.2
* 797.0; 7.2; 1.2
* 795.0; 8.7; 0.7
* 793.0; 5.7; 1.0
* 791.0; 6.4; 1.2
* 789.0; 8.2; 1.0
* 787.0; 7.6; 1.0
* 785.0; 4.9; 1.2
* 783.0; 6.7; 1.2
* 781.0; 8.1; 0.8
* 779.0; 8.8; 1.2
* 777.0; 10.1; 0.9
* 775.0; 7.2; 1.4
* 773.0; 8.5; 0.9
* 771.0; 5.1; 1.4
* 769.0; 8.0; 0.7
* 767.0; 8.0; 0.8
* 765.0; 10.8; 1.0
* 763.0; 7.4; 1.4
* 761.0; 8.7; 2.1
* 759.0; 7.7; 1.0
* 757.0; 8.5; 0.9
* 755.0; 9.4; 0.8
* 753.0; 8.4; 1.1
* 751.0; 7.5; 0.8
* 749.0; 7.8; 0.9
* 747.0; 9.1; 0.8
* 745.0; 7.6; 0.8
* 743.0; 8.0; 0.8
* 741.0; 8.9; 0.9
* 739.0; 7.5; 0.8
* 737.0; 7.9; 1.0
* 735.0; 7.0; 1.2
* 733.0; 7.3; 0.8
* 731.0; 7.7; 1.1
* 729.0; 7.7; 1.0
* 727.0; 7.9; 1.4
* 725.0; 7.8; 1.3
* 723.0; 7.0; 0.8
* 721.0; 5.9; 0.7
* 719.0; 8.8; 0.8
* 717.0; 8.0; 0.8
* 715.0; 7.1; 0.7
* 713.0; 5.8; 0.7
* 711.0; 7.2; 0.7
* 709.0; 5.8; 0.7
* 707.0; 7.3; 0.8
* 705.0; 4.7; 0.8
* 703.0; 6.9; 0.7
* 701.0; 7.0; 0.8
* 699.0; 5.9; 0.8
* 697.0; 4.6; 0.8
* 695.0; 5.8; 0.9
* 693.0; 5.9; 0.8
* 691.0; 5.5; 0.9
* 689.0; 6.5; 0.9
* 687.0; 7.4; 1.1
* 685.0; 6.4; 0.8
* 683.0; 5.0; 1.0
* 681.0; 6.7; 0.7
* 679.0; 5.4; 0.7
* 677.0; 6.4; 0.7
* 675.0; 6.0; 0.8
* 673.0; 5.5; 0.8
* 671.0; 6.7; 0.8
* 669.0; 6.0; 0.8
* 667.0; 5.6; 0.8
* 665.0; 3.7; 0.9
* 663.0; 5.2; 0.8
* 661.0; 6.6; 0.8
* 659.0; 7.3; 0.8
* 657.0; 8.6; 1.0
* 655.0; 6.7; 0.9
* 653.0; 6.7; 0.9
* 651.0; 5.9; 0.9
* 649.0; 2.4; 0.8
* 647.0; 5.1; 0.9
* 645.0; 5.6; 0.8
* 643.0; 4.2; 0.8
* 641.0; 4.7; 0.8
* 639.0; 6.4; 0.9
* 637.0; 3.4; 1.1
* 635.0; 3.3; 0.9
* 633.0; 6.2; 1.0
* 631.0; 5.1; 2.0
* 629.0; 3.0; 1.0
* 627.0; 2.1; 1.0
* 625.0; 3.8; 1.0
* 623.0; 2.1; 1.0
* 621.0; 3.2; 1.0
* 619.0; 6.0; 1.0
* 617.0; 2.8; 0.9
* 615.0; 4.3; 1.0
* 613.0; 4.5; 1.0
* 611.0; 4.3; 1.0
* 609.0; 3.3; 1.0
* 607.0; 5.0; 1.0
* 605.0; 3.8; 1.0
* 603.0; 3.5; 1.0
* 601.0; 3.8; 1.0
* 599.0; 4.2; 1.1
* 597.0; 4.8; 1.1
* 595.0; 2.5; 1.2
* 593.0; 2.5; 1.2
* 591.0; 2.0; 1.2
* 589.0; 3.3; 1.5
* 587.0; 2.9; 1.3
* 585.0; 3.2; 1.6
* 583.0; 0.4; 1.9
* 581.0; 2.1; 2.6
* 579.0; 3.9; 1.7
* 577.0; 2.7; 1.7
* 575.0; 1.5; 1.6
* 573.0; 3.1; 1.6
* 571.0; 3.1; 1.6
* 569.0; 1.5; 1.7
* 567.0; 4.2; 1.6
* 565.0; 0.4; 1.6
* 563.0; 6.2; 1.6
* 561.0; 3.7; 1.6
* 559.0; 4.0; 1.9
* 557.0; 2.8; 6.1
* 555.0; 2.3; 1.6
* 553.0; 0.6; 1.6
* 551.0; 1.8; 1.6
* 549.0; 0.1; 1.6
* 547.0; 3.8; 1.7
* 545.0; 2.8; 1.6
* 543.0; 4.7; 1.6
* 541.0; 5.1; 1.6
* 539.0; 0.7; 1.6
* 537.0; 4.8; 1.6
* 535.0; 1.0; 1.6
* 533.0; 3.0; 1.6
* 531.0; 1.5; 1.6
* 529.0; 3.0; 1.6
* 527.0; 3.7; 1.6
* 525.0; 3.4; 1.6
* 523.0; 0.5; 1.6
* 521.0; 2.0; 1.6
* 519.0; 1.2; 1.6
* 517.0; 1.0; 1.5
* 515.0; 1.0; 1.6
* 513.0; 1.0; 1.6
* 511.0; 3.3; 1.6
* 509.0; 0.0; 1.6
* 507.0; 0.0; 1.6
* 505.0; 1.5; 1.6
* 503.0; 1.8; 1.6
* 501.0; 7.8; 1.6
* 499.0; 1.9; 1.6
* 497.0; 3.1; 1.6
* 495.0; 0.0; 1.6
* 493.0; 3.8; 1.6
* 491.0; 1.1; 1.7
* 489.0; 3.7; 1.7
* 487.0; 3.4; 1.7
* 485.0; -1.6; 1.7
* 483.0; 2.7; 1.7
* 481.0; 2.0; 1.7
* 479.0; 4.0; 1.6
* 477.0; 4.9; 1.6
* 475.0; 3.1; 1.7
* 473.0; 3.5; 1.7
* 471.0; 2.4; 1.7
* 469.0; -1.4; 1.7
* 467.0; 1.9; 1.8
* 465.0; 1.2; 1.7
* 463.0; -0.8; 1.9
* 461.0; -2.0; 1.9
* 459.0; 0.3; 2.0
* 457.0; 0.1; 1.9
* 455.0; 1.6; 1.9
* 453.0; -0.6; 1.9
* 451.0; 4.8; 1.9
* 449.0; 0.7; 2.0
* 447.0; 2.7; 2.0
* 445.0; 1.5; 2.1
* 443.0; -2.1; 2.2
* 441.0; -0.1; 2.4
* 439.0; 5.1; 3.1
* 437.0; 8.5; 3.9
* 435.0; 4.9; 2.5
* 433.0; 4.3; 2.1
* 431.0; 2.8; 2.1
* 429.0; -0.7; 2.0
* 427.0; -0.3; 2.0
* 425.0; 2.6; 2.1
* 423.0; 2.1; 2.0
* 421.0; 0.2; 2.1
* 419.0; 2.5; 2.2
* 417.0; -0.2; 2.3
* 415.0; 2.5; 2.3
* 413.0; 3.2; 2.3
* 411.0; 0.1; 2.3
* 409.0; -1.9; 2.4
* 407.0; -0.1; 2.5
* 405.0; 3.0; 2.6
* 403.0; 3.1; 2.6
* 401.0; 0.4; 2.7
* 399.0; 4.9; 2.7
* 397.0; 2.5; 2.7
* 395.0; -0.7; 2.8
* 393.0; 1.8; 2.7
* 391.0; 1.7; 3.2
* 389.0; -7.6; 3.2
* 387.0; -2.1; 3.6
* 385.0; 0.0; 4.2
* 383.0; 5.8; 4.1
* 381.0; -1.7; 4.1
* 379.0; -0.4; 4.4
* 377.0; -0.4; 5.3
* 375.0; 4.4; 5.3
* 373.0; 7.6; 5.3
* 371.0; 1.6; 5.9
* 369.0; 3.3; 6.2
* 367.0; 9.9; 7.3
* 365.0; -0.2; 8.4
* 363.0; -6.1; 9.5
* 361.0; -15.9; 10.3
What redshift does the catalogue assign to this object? 0.635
